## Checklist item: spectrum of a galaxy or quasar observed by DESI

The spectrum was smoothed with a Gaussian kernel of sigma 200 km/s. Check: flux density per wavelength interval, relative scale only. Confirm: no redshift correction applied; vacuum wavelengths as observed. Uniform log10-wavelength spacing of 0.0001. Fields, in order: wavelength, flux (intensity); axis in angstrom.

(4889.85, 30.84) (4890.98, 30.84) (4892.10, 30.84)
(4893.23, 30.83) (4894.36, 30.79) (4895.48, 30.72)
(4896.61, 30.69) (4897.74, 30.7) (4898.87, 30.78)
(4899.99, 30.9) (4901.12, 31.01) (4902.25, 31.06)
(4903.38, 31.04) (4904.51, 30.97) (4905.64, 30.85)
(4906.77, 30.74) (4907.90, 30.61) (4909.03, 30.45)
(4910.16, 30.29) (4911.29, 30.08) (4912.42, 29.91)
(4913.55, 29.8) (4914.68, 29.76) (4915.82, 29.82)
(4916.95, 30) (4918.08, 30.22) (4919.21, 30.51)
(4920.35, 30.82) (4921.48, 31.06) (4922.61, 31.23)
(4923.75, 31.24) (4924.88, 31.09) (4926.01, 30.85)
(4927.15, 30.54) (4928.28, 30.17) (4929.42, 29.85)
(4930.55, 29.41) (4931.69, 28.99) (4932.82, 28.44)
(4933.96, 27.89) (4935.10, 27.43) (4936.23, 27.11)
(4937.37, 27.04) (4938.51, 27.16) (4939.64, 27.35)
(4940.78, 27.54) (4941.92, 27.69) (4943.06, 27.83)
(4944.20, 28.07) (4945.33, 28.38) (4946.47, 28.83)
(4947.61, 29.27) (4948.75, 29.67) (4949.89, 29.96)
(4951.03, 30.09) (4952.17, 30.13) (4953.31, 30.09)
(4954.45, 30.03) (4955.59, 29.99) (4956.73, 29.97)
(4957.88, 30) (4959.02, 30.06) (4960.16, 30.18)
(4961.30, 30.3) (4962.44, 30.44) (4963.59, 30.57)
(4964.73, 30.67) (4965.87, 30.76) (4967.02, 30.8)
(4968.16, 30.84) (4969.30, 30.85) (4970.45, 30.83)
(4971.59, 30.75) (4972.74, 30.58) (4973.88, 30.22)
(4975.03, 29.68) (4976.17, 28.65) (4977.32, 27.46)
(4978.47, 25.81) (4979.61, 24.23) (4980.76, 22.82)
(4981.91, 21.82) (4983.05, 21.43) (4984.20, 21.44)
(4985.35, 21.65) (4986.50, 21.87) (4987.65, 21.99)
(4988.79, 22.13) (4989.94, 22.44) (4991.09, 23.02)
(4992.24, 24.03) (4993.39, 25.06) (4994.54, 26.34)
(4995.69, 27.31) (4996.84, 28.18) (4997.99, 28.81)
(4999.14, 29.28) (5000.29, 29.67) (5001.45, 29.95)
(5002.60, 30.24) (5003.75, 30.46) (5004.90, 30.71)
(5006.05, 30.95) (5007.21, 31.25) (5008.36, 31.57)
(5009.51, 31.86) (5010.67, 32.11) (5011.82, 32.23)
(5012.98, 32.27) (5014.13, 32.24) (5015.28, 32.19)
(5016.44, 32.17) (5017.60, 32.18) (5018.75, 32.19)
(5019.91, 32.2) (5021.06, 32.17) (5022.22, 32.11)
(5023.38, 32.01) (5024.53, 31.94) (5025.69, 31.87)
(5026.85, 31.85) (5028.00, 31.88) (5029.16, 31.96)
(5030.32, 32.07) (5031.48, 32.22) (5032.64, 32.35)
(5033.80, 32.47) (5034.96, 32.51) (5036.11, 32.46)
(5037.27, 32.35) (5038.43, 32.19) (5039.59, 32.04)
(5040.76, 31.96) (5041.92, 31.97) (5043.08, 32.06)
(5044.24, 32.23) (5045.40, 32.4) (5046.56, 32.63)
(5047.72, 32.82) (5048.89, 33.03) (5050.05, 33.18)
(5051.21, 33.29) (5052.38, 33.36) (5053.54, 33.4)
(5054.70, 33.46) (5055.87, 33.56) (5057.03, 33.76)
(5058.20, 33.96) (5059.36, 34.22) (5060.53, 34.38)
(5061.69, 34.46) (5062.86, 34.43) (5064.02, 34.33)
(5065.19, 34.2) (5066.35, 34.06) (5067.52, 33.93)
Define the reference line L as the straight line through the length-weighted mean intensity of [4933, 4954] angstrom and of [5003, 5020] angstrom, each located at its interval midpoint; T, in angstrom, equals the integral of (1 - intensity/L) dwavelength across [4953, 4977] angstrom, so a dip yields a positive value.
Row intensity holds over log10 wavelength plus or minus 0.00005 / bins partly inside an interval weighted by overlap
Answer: -0.7 angstrom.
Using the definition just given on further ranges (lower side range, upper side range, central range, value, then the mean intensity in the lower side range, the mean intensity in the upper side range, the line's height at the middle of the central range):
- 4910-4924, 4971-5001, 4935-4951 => 0.2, 30.3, 25.7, 28.6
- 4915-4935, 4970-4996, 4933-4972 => -2.3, 30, 25.2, 27.8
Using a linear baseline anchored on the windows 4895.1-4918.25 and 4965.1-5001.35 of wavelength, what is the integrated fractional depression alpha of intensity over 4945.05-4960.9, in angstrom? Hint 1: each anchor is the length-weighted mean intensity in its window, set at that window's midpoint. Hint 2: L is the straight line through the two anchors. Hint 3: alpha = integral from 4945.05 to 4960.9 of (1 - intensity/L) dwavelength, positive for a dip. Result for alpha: -1.0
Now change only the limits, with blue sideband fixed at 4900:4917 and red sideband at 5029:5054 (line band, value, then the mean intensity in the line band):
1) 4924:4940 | 1.0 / 28.9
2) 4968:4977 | 0.4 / 30.2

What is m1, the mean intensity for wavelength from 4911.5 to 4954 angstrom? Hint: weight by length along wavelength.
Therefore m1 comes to 29.3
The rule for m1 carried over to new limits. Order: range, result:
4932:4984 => 28.6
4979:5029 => 28.5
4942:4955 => 29.2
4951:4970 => 30.3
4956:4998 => 27.1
